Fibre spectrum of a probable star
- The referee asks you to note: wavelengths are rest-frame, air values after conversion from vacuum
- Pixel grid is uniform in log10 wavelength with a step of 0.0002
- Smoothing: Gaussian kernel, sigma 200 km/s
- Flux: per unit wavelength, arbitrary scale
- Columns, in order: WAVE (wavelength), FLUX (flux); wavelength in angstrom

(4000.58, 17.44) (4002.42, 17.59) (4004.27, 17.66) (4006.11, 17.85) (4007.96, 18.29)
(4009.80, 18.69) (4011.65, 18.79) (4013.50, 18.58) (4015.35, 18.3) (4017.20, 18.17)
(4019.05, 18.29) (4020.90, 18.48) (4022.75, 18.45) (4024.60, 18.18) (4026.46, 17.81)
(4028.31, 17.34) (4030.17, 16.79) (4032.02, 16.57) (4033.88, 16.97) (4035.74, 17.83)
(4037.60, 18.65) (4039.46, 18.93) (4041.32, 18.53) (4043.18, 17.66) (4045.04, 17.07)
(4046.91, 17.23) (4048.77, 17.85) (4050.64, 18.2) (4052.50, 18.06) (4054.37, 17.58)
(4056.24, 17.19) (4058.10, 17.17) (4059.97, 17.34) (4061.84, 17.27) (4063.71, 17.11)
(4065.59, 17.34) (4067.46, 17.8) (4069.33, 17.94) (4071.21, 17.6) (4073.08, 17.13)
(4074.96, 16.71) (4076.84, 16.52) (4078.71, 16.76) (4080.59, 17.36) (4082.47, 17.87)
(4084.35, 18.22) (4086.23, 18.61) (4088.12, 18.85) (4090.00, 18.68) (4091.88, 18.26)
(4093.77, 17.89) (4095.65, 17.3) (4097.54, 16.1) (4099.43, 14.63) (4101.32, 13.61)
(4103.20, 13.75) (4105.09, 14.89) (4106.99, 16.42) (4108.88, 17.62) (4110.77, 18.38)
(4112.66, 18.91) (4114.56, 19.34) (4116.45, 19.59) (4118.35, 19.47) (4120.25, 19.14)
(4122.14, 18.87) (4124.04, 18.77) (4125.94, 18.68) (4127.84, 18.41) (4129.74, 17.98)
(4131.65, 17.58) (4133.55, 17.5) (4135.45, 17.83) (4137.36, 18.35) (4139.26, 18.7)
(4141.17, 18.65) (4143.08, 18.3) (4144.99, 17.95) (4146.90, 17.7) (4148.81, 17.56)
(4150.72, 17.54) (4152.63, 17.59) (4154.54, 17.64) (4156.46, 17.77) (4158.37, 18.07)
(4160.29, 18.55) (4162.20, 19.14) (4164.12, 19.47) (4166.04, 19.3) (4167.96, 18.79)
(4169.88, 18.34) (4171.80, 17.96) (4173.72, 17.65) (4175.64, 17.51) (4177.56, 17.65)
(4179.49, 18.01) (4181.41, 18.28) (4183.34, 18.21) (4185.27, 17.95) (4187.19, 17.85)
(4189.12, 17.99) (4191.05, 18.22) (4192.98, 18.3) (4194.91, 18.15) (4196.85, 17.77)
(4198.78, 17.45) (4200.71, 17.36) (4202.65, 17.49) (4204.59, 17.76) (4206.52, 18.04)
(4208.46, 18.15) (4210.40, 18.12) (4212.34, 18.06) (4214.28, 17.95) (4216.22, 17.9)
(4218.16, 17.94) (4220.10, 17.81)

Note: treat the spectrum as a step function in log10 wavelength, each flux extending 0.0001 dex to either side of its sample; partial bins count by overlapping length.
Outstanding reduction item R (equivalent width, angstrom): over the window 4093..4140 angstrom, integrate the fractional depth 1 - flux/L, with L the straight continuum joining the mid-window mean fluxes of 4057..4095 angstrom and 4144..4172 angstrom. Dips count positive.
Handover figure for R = 0.90 angstrom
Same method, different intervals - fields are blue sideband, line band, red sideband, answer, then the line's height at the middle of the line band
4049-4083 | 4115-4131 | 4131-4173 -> -0.8 angstrom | 17.9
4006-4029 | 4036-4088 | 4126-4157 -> 1.5 angstrom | 18.2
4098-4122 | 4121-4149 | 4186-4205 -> -1.3 angstrom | 17.4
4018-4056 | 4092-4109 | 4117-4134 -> 2.3 angstrom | 18.3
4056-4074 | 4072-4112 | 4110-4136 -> 2.3 angstrom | 18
